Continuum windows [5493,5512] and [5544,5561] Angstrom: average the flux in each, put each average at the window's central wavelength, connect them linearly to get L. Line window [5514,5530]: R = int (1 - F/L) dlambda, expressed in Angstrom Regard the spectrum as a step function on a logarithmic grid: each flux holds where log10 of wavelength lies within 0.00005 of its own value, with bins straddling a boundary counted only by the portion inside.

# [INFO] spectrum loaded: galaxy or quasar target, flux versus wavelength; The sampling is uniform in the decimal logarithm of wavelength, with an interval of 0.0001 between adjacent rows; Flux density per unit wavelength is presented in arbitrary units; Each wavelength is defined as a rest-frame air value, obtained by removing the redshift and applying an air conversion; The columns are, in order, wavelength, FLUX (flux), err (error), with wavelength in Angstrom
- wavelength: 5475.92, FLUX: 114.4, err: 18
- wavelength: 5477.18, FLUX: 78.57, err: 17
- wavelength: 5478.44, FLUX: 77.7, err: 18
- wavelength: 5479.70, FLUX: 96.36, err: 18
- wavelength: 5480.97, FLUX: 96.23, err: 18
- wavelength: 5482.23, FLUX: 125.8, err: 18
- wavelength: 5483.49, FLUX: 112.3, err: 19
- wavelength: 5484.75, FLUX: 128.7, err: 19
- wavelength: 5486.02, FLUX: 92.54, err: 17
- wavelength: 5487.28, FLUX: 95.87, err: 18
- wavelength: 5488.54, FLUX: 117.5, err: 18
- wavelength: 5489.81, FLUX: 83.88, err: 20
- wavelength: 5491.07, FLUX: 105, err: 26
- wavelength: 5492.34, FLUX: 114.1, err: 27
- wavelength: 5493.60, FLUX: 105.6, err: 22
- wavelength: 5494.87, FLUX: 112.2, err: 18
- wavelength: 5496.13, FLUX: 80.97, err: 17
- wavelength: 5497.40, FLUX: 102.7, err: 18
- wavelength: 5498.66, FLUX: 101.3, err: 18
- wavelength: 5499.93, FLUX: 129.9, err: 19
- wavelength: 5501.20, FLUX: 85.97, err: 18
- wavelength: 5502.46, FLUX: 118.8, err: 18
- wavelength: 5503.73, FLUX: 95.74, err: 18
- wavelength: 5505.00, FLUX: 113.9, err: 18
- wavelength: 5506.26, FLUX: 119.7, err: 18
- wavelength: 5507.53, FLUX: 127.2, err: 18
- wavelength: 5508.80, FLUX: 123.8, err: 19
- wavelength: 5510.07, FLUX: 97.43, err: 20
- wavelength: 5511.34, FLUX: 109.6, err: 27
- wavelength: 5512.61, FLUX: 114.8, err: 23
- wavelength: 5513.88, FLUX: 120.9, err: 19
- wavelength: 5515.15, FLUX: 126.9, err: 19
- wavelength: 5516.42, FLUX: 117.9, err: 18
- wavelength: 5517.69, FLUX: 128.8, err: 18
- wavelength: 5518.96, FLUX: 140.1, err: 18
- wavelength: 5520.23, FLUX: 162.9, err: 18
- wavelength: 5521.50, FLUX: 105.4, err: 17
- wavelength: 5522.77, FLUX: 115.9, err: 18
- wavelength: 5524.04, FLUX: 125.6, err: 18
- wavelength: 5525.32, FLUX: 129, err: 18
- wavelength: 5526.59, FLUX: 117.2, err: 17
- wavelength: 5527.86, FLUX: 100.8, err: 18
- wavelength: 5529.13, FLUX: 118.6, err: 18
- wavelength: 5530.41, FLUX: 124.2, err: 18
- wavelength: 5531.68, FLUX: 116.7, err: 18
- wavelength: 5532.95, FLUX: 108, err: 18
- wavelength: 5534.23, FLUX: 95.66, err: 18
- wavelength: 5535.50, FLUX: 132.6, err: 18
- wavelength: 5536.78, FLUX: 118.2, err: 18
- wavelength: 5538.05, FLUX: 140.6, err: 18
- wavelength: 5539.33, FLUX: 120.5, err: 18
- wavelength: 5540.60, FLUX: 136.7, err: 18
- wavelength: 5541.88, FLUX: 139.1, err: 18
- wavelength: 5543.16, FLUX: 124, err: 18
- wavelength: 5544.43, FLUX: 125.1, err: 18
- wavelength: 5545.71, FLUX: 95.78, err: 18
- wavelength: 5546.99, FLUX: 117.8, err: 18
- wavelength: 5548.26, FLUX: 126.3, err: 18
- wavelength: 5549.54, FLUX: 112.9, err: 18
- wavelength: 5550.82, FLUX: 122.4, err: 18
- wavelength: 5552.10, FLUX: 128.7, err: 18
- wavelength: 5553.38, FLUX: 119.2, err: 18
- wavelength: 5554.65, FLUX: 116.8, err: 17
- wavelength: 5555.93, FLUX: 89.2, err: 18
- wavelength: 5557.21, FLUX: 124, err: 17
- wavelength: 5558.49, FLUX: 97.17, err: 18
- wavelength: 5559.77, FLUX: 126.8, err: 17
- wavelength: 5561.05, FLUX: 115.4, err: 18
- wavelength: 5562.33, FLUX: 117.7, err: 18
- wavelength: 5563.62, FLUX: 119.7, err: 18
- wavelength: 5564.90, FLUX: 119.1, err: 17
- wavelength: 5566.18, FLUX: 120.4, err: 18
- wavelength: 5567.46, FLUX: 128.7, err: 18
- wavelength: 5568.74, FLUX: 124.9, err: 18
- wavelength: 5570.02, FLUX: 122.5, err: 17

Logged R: -1.9 Angstrom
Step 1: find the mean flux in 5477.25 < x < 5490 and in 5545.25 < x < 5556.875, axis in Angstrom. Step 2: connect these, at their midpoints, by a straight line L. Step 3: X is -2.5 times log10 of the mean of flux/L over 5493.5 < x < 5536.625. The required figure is -0.07 mag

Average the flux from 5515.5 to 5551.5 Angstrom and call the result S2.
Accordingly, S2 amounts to 122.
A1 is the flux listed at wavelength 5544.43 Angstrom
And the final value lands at 125.1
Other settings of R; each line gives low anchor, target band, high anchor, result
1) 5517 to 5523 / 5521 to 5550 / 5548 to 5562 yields 1.2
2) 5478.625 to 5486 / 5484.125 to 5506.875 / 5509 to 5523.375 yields 1.5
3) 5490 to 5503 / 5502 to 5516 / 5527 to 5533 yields -0.9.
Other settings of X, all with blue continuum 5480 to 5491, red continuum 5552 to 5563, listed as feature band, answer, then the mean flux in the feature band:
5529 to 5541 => -0.09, 121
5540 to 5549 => -0.10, 123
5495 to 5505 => 0.04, 103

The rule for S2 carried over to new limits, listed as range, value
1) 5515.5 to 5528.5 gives 124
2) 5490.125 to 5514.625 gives 109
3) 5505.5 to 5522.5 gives 123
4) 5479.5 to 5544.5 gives 115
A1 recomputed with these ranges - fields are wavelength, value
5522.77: 115.9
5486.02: 92.54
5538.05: 140.6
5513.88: 120.9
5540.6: 136.7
